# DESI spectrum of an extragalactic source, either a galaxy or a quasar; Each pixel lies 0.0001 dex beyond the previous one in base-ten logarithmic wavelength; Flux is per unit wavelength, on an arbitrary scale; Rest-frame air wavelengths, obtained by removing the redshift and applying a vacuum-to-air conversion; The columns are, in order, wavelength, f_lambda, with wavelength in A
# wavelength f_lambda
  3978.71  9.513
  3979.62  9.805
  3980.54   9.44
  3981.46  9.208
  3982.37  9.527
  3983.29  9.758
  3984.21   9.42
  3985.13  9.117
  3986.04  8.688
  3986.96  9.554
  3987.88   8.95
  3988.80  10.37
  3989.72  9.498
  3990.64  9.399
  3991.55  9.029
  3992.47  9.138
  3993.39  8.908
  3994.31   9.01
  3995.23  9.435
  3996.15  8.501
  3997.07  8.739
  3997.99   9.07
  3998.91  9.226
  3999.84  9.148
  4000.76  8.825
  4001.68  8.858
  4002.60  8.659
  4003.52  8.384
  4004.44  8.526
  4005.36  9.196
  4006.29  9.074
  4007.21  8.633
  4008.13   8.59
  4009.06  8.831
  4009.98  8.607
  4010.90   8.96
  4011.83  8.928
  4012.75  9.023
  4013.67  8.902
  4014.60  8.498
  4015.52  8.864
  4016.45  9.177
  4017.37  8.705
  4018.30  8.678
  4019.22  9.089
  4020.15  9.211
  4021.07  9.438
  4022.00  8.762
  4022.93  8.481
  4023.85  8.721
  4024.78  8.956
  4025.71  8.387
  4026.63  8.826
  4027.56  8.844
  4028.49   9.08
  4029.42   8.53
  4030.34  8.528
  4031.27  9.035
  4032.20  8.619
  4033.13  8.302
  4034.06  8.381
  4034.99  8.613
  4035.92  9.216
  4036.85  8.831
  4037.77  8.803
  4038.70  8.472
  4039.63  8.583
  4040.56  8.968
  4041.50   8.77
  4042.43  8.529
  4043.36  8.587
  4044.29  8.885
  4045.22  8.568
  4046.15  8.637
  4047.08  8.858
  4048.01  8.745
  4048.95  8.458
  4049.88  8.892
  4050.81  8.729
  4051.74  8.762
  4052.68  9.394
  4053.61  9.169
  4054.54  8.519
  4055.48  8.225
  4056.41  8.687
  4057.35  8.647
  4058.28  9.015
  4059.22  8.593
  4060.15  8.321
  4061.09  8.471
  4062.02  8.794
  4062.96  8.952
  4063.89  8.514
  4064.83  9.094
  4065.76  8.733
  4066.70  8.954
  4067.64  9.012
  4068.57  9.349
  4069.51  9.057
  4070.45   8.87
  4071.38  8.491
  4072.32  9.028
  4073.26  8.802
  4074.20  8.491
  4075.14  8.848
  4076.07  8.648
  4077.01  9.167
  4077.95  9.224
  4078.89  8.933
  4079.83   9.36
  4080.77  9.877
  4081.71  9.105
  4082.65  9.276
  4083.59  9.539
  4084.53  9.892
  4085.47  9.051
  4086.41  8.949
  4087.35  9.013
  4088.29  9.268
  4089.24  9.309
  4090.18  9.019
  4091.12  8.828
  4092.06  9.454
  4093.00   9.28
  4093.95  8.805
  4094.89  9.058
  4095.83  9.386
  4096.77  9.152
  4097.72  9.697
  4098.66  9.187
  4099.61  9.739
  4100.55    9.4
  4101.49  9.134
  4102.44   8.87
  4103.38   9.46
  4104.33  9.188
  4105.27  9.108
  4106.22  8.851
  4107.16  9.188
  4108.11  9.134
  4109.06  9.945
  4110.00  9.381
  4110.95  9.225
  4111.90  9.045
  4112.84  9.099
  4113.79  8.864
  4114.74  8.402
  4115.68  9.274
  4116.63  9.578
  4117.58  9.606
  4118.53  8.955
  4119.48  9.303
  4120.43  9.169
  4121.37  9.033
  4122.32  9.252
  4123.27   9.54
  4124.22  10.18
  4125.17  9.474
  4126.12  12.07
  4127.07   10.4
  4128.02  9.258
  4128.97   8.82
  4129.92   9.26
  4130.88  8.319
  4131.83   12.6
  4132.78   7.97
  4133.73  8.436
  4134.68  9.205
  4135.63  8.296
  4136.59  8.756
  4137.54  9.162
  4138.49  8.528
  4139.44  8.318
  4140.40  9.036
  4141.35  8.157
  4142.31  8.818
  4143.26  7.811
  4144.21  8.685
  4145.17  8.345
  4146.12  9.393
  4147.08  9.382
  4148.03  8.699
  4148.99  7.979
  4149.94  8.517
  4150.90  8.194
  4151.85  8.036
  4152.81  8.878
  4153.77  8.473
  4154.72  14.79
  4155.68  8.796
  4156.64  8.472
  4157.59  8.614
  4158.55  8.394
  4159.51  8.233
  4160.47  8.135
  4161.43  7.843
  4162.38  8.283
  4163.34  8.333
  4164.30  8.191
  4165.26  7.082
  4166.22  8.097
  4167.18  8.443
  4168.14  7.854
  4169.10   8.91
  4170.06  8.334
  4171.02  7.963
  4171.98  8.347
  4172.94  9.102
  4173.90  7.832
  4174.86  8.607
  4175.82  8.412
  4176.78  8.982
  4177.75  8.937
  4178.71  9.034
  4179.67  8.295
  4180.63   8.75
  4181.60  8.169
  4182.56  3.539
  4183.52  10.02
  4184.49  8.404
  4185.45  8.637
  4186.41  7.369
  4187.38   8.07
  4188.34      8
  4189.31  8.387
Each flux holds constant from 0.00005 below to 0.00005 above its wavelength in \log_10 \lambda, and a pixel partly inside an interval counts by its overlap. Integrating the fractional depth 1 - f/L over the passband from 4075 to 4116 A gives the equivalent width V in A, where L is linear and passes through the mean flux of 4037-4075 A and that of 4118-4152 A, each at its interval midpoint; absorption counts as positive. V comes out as -1.4 A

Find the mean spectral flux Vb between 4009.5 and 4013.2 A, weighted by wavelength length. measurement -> 8.89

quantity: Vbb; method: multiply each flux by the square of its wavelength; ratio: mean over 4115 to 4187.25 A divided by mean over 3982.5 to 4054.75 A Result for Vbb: 1.1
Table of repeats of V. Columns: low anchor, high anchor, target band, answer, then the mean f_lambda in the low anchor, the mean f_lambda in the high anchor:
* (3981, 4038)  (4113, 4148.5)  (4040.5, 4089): 0.7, 8.94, 9.14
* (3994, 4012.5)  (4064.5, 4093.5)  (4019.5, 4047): 0.6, 8.86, 9.09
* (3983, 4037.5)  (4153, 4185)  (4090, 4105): -1.0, 8.92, 8.48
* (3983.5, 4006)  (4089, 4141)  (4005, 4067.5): 2.5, 9.07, 9.25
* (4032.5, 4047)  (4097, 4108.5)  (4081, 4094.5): -0.2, 8.68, 9.24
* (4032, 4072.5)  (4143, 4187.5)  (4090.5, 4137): -3.8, 8.75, 8.47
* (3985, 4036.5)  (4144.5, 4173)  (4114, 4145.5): -1.8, 8.9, 8.6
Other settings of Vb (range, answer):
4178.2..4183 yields 7.6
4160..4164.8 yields 8.16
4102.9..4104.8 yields 9.33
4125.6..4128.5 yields 10.6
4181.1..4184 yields 7.24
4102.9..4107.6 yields 9.17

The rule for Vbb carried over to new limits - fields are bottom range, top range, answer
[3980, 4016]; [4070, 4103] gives 1.06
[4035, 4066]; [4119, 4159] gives 1.09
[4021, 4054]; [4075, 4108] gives 1.08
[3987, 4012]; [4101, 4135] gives 1.10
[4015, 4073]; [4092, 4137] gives 1.10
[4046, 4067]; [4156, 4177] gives 1.00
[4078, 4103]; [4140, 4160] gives 0.98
